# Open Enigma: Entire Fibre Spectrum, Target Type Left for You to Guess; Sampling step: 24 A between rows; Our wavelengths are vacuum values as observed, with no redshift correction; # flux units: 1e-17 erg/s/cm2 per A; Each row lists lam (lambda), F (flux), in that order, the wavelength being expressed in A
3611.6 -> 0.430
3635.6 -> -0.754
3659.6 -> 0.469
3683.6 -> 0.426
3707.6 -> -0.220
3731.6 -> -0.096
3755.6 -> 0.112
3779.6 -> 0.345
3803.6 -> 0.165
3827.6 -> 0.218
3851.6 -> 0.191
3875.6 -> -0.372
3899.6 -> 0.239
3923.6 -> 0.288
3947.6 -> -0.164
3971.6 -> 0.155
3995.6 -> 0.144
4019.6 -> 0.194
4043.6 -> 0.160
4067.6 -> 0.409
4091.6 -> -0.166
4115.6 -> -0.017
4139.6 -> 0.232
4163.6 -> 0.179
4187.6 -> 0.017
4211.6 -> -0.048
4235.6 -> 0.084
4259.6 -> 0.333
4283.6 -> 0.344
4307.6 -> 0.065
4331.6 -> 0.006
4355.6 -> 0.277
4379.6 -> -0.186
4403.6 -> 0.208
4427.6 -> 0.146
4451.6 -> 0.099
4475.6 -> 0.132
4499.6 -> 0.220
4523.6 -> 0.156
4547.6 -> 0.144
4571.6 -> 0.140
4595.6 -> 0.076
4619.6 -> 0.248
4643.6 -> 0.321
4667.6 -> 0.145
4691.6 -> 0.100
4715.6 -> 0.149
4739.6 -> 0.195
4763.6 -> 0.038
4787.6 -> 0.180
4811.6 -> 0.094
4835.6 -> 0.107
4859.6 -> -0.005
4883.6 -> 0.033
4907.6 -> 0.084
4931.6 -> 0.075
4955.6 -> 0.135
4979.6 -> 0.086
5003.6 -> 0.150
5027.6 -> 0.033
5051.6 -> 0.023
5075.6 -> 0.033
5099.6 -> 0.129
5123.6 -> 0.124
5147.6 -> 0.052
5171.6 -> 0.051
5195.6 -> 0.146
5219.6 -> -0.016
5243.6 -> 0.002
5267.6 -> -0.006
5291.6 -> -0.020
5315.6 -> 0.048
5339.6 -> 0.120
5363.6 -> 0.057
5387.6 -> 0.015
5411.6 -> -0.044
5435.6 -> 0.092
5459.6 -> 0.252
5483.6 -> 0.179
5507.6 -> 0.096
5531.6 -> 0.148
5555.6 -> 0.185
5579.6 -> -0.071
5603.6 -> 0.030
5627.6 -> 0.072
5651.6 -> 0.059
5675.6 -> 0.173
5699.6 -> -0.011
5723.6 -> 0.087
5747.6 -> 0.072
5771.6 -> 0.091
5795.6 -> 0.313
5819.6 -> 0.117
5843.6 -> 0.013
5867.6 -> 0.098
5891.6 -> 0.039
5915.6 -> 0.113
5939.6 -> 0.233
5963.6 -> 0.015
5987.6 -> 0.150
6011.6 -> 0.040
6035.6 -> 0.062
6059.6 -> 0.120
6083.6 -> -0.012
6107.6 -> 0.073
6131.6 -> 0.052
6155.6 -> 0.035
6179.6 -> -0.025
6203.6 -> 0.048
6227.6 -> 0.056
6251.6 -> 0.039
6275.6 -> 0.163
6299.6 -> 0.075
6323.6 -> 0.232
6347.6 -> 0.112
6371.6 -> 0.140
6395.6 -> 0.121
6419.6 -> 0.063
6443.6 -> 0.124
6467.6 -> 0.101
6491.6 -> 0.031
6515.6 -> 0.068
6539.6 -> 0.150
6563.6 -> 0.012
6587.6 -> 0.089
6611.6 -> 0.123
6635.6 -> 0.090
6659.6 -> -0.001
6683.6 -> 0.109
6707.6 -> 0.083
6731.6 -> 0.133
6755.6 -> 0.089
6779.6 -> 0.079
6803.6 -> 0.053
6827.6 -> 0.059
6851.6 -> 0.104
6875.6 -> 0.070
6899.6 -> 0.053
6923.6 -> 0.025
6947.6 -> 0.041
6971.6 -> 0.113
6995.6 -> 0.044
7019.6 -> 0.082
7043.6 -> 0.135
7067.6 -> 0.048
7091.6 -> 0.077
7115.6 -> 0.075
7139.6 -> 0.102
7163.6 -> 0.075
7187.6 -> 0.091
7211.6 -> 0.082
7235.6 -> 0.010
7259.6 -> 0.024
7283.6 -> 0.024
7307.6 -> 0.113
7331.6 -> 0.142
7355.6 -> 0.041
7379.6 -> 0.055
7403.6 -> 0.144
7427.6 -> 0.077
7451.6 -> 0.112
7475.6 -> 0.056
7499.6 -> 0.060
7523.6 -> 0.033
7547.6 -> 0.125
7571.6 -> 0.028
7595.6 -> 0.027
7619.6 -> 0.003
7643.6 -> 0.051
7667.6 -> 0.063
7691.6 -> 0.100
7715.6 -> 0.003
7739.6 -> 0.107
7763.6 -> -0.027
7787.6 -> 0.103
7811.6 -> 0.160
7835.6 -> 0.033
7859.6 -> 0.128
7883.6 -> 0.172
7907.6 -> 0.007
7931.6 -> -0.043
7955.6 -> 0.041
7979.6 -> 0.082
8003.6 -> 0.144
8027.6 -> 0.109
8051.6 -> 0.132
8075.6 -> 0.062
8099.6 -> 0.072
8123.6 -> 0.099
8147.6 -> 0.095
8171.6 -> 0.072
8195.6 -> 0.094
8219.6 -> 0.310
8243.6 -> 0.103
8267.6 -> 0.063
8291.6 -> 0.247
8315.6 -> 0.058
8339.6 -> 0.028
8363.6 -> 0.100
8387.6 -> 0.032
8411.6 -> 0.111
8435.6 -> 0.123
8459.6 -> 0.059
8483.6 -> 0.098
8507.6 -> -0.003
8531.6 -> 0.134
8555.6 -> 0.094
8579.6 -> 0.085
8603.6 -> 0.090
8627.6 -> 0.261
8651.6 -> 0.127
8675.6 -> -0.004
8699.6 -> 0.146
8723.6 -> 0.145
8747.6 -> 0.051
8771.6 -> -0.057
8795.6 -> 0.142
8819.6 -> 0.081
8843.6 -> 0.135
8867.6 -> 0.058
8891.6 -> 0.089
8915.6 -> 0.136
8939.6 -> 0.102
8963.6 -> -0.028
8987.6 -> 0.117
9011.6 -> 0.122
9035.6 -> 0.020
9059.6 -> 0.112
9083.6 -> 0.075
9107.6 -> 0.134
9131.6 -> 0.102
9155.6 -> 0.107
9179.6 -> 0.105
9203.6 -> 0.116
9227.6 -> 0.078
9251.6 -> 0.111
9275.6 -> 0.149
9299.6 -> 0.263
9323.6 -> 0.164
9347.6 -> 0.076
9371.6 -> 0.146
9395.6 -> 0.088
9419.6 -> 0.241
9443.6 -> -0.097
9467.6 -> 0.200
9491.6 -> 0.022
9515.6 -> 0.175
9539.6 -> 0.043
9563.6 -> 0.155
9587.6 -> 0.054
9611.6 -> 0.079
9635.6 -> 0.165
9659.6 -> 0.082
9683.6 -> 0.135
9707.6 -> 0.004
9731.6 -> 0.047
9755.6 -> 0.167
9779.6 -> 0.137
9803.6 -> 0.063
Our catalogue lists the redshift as 1.206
